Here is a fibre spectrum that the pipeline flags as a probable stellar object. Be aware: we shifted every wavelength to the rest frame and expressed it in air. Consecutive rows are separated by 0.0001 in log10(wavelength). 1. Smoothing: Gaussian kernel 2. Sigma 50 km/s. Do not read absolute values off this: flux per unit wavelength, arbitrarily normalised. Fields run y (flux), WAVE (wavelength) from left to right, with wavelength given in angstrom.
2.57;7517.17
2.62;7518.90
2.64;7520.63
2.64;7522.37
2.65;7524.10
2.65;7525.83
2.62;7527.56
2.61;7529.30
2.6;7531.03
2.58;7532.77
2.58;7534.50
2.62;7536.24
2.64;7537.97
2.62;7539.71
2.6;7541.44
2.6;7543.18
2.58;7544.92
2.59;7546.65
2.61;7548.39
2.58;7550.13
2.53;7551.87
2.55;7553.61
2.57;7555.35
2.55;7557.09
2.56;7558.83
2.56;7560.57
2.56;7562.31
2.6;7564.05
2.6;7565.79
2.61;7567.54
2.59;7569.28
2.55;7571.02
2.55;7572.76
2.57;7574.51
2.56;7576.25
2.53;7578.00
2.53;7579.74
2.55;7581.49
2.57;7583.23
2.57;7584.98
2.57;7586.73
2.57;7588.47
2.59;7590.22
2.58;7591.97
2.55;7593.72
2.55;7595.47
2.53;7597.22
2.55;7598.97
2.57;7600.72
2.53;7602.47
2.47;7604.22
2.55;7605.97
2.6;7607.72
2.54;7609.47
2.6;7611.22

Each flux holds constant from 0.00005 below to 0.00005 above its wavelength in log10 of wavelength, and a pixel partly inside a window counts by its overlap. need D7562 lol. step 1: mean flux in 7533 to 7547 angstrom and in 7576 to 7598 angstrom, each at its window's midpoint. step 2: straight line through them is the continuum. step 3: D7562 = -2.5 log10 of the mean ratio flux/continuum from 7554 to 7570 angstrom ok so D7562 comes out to 0.00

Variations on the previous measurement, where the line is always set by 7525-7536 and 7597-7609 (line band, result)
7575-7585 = 0.01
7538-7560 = 0.00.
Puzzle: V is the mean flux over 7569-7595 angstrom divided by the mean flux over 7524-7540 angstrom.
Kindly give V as 1.0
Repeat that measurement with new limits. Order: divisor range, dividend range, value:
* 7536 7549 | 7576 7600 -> 0.98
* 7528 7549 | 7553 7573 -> 0.99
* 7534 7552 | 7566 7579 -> 0.99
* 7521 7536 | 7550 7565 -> 0.98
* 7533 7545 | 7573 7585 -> 0.98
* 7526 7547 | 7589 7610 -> 0.98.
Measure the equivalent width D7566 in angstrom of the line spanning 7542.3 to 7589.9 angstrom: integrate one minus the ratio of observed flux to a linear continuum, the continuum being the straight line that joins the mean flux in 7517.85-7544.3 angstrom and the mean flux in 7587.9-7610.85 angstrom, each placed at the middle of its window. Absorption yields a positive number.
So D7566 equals 0.3 angstrom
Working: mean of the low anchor 2.62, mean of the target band 2.57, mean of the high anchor 2.55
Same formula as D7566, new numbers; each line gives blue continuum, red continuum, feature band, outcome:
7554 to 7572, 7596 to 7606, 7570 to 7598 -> -0.1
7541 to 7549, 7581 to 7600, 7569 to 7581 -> 0.1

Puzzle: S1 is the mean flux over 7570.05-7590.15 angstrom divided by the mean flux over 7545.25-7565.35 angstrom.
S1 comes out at 1.0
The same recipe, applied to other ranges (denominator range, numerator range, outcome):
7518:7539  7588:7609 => 0.97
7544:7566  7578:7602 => 0.99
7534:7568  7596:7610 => 0.98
